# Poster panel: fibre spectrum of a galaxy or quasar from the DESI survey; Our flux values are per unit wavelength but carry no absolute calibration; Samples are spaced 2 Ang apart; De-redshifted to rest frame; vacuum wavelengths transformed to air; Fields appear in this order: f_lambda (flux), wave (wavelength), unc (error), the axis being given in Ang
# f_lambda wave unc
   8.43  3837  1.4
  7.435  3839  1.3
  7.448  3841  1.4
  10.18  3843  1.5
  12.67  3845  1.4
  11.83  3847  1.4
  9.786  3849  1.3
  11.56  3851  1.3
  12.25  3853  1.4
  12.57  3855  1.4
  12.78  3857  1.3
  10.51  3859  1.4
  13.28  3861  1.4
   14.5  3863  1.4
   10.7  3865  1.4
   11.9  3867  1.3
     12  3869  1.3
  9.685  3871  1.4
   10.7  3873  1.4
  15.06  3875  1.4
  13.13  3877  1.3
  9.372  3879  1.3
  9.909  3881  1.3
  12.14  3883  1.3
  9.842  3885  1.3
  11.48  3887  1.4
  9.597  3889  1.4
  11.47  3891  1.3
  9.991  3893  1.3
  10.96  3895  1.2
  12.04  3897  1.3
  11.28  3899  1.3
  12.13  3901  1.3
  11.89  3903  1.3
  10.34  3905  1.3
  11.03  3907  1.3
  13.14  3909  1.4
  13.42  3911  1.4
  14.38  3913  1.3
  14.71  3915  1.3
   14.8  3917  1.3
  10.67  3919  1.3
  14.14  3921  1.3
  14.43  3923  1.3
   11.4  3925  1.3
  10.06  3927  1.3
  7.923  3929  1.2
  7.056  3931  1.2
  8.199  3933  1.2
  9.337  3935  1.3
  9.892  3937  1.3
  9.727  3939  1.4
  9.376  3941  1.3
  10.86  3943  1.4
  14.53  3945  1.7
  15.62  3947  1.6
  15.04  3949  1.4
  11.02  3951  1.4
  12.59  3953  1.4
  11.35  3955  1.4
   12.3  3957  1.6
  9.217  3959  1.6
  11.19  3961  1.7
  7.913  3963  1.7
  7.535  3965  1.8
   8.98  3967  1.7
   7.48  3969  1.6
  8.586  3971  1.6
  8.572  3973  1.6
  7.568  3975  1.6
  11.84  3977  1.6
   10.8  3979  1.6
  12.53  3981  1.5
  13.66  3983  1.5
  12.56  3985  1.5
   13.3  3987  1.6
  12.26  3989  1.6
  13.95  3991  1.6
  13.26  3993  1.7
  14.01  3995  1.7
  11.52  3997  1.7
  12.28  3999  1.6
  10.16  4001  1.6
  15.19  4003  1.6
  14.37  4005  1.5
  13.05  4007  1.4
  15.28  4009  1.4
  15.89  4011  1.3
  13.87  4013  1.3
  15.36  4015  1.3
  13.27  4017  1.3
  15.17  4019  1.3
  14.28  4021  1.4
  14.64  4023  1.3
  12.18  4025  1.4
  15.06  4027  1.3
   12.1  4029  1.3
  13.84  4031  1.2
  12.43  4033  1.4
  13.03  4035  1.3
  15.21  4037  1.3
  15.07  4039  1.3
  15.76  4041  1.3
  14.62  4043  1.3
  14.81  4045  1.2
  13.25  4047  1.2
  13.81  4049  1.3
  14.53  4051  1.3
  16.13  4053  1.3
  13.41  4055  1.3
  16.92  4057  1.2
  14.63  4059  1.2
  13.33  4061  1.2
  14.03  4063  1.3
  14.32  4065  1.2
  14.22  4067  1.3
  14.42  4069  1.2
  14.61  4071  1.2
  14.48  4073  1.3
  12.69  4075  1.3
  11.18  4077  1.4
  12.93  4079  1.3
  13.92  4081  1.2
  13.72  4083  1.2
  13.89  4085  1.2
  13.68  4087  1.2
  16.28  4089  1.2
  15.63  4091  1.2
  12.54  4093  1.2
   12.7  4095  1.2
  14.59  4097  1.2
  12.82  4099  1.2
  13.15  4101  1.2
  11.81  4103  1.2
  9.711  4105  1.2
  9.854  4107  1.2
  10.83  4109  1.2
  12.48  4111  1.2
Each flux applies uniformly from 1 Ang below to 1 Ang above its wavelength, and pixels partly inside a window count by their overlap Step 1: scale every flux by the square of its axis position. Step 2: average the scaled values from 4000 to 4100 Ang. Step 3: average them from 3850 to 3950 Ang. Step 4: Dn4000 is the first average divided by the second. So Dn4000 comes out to 1.3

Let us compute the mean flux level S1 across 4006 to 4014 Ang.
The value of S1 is 14.5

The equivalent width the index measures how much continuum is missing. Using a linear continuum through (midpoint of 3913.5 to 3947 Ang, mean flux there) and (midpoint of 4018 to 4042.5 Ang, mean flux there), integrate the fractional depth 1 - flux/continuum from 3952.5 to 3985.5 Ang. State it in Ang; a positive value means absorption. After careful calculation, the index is 5.73 Ang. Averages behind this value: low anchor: 11.3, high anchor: 14.1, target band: 10.2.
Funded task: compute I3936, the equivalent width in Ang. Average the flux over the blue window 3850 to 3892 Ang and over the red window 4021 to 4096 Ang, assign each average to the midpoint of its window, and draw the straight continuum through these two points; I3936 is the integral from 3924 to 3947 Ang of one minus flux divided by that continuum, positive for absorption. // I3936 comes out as 4.4 Ang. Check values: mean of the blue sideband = 11.6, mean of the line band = 10.1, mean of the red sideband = 14.1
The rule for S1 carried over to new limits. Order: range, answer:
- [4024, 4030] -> 13.1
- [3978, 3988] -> 12.6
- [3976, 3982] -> 11.7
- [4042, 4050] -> 14.1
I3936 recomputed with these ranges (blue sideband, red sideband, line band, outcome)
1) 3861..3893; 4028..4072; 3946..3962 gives 0.5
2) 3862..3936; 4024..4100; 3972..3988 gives 1.8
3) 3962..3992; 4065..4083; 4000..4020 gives -4.5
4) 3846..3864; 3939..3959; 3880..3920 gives 1.3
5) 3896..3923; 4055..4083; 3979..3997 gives 0.5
